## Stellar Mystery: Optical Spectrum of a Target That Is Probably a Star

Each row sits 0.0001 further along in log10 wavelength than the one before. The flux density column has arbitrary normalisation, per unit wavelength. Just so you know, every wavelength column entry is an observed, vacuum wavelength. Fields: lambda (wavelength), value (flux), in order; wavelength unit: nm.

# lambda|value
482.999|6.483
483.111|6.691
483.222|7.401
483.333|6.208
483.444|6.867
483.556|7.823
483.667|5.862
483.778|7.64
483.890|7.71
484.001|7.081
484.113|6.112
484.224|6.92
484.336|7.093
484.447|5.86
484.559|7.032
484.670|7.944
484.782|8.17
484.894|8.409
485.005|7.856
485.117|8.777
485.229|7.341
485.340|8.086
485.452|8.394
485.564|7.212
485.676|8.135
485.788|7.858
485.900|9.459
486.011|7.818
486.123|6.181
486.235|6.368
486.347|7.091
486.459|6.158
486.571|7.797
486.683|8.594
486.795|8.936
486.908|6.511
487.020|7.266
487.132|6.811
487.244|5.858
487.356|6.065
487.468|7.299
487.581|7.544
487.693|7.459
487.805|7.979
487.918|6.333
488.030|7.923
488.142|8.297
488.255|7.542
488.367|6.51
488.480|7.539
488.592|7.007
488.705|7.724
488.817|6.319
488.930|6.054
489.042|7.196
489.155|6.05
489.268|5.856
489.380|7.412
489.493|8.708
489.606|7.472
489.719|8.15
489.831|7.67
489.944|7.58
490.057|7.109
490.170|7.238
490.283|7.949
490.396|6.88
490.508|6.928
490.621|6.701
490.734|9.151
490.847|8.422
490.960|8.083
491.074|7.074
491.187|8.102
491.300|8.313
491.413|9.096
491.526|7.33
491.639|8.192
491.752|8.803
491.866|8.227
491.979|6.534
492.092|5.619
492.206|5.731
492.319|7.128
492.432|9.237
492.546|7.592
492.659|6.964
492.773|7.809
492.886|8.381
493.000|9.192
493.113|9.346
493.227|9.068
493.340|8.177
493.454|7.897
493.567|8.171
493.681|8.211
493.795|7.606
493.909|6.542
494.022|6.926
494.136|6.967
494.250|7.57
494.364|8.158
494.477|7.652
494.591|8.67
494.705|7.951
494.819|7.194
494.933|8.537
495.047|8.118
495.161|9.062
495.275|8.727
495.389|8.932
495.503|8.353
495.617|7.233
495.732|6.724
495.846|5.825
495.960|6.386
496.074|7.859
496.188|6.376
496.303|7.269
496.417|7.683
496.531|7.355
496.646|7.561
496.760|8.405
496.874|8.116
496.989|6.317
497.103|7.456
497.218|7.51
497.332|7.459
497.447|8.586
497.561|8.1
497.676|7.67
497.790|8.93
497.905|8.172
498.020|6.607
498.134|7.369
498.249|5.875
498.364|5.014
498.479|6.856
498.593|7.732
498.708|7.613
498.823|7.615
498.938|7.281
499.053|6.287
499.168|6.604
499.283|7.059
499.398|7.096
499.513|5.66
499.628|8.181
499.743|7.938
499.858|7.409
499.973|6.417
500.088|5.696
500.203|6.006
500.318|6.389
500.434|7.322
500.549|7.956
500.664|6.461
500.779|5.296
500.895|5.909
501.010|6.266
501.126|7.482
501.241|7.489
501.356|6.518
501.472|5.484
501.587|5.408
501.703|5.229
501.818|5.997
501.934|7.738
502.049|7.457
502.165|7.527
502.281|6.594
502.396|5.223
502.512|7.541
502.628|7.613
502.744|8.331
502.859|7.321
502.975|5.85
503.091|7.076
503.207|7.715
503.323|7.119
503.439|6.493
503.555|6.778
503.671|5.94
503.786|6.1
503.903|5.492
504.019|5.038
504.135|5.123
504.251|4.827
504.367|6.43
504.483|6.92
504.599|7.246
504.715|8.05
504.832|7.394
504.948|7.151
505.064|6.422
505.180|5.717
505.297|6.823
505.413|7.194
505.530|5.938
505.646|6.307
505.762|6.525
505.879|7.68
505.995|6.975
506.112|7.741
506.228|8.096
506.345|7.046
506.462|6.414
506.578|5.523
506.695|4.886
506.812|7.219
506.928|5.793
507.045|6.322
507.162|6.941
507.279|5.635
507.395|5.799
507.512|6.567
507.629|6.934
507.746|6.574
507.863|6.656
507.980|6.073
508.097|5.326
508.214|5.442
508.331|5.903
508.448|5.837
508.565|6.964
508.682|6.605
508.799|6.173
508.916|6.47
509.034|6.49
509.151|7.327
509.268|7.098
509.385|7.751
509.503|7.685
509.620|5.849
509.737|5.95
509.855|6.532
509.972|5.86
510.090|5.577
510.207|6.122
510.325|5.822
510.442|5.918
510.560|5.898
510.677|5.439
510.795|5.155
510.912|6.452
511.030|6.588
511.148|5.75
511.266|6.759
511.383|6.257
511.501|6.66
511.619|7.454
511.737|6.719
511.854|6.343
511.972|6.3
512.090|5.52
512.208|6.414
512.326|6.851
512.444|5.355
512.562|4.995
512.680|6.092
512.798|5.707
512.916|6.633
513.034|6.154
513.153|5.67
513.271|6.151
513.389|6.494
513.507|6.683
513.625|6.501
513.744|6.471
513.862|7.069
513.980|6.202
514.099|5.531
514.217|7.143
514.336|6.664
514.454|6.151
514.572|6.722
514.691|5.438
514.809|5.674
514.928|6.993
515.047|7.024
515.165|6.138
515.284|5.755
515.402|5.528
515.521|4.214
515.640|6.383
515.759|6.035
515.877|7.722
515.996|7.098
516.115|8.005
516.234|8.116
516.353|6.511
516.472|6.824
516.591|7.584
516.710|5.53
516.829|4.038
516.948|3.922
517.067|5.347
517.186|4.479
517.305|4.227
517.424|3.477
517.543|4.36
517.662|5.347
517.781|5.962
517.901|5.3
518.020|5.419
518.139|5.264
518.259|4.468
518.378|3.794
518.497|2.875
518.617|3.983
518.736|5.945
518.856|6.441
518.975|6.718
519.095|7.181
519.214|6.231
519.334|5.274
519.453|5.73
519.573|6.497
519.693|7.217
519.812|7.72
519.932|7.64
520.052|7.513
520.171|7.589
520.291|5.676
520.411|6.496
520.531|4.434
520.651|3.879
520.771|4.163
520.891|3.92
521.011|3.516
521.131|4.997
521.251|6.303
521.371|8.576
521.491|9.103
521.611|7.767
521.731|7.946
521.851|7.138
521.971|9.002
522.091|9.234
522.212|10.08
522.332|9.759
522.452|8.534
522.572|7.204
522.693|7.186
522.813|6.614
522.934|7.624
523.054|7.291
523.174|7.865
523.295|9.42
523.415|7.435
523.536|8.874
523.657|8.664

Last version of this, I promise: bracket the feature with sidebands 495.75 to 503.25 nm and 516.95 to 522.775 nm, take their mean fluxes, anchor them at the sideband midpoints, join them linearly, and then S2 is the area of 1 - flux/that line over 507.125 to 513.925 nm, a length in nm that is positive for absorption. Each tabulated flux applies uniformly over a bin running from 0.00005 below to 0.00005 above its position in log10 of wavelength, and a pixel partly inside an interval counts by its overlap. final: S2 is 0.27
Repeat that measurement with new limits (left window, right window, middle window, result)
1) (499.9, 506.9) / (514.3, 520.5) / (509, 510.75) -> -0.016 nm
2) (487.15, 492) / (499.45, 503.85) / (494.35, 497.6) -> -0.299 nm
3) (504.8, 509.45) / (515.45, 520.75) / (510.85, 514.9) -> -0.099 nm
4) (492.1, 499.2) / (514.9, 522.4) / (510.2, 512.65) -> 0.175 nm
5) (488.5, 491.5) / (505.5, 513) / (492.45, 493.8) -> -0.179 nm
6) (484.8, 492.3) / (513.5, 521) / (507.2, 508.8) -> 0.046 nm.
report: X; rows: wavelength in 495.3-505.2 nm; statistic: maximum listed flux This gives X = 8.932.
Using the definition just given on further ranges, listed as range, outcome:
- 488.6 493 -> 9.237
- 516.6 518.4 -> 5.962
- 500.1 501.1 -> 7.956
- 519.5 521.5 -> 9.103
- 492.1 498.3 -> 9.346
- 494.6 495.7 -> 9.062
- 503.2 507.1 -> 8.096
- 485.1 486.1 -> 9.459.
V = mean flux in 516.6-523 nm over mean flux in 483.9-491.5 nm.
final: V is 0.83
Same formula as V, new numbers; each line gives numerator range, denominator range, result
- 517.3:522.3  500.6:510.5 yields 0.94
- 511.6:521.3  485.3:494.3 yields 0.78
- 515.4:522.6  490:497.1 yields 0.80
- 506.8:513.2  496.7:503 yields 0.90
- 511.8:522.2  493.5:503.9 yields 0.85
